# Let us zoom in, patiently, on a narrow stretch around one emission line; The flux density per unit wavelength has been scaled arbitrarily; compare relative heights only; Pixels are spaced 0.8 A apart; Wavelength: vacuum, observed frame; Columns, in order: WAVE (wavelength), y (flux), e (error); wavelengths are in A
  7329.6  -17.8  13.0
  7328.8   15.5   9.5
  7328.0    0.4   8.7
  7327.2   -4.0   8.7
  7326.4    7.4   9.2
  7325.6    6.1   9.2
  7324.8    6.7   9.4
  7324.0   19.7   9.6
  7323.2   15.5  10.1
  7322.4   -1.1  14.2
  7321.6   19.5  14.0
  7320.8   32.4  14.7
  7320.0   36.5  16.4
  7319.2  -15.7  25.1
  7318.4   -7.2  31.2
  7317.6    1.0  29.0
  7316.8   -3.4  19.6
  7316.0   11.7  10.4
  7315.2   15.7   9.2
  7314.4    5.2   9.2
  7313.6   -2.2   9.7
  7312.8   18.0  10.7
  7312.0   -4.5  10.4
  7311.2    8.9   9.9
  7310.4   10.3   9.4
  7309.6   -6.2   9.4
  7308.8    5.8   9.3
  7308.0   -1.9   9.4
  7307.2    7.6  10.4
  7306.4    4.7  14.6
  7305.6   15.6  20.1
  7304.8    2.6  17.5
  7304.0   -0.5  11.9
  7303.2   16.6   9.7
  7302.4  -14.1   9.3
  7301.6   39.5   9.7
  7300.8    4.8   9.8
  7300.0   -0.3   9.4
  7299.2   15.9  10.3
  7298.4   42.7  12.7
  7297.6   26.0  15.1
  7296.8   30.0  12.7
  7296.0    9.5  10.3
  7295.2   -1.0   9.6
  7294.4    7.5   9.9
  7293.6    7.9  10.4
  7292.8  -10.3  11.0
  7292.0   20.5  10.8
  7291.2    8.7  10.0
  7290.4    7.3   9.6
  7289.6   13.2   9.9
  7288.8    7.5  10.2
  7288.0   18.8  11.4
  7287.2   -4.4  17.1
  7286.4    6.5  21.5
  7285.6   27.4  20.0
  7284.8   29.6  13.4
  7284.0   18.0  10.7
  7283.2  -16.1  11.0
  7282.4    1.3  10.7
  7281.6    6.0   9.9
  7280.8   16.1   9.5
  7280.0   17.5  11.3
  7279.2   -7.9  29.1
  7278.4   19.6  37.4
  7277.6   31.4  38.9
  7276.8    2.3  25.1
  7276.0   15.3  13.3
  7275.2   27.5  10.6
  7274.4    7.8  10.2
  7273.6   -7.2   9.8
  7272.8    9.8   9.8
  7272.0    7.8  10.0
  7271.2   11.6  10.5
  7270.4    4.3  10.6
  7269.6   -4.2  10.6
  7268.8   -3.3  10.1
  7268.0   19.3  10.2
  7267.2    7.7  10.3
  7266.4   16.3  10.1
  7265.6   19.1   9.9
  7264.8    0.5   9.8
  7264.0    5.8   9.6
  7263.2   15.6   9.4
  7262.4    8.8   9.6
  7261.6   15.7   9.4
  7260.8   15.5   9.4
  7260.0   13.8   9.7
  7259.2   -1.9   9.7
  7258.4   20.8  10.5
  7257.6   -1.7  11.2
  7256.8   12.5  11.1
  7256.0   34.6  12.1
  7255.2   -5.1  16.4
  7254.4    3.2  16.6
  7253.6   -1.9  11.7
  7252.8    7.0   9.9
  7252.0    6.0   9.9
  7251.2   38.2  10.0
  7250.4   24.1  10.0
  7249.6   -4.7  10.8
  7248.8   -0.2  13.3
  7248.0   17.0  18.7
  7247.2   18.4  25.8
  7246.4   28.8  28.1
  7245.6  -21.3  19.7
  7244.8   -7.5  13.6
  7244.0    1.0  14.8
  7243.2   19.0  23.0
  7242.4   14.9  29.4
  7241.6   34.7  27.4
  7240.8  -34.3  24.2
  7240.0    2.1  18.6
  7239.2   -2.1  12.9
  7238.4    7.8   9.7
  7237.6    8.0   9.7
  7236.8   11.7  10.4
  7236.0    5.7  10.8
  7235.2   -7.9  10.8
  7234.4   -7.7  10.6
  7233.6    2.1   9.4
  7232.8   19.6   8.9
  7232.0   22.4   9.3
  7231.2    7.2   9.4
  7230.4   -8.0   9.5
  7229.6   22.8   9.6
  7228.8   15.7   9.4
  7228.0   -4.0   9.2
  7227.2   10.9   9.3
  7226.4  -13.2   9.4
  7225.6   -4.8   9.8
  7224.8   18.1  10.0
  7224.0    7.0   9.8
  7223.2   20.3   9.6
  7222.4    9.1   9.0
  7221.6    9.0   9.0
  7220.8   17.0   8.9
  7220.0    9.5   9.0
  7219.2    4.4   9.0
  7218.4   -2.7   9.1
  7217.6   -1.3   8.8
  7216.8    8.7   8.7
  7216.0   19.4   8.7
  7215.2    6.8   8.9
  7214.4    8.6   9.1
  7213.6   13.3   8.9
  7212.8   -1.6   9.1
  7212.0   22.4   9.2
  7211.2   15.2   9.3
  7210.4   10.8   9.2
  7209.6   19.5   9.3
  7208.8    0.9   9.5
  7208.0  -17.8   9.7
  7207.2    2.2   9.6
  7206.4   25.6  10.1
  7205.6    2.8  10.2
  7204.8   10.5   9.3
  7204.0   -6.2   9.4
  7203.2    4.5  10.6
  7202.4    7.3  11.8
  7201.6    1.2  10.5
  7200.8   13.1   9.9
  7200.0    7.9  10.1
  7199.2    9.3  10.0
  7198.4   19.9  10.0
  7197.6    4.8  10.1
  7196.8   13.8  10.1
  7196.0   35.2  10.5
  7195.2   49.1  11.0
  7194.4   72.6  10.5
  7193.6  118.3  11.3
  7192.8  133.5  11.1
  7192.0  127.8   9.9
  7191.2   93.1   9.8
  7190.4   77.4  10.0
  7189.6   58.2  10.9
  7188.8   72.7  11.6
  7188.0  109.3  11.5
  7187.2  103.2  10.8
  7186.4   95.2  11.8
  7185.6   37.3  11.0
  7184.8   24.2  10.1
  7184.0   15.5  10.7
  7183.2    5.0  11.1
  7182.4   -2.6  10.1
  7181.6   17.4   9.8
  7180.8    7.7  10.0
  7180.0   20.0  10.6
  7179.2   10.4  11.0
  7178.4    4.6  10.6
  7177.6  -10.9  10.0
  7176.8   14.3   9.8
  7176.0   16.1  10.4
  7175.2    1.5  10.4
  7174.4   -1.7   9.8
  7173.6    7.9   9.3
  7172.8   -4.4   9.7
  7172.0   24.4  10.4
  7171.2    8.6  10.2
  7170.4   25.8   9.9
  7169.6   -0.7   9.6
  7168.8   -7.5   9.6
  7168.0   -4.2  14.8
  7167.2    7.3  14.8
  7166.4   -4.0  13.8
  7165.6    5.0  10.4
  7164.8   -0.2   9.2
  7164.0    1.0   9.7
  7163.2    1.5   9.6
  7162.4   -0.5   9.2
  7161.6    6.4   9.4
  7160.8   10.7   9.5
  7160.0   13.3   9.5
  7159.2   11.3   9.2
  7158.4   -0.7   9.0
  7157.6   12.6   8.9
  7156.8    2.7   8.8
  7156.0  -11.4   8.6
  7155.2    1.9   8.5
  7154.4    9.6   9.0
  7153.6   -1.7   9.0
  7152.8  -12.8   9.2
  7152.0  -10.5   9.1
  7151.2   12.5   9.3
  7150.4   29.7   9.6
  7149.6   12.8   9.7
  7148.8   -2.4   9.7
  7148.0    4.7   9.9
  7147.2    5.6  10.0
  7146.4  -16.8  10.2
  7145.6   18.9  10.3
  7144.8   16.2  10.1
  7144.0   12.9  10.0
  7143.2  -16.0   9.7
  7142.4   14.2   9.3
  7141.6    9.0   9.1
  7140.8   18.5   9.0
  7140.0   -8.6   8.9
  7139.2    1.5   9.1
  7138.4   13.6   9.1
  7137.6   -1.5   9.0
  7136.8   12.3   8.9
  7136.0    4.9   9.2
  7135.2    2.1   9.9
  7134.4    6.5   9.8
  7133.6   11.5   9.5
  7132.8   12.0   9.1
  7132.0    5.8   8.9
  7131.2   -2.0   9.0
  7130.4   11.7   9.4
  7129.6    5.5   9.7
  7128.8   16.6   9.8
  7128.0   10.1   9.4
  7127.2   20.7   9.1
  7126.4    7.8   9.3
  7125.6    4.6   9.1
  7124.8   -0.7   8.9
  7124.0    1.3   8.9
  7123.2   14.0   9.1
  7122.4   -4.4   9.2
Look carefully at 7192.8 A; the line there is [O II] 3727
